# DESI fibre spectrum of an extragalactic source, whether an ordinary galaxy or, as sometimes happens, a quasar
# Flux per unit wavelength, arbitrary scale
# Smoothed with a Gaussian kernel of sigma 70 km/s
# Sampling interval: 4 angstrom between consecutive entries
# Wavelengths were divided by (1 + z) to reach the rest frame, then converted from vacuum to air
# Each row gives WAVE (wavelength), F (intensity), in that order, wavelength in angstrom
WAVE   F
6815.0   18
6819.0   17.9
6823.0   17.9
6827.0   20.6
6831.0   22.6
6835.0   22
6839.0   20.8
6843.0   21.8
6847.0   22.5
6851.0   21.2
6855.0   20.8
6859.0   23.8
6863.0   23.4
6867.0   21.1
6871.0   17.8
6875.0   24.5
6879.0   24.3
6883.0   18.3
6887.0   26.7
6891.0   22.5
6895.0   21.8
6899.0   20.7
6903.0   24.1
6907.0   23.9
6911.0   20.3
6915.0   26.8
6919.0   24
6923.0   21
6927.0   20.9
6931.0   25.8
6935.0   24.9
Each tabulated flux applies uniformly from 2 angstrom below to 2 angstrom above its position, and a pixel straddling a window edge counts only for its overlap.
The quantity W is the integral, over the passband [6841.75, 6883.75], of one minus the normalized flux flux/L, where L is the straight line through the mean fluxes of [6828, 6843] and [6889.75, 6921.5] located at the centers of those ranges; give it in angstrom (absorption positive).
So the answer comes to 0.64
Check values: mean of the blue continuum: 21.7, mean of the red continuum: 23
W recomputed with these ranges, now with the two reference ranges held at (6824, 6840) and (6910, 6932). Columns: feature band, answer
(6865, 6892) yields 0.1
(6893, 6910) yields 0.2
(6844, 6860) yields -0.2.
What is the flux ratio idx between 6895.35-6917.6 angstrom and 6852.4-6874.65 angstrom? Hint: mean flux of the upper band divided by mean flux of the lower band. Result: 1.1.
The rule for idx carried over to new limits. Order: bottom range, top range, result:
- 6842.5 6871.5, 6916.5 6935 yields 1.07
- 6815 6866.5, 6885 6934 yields 1.10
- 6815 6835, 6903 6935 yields 1.18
